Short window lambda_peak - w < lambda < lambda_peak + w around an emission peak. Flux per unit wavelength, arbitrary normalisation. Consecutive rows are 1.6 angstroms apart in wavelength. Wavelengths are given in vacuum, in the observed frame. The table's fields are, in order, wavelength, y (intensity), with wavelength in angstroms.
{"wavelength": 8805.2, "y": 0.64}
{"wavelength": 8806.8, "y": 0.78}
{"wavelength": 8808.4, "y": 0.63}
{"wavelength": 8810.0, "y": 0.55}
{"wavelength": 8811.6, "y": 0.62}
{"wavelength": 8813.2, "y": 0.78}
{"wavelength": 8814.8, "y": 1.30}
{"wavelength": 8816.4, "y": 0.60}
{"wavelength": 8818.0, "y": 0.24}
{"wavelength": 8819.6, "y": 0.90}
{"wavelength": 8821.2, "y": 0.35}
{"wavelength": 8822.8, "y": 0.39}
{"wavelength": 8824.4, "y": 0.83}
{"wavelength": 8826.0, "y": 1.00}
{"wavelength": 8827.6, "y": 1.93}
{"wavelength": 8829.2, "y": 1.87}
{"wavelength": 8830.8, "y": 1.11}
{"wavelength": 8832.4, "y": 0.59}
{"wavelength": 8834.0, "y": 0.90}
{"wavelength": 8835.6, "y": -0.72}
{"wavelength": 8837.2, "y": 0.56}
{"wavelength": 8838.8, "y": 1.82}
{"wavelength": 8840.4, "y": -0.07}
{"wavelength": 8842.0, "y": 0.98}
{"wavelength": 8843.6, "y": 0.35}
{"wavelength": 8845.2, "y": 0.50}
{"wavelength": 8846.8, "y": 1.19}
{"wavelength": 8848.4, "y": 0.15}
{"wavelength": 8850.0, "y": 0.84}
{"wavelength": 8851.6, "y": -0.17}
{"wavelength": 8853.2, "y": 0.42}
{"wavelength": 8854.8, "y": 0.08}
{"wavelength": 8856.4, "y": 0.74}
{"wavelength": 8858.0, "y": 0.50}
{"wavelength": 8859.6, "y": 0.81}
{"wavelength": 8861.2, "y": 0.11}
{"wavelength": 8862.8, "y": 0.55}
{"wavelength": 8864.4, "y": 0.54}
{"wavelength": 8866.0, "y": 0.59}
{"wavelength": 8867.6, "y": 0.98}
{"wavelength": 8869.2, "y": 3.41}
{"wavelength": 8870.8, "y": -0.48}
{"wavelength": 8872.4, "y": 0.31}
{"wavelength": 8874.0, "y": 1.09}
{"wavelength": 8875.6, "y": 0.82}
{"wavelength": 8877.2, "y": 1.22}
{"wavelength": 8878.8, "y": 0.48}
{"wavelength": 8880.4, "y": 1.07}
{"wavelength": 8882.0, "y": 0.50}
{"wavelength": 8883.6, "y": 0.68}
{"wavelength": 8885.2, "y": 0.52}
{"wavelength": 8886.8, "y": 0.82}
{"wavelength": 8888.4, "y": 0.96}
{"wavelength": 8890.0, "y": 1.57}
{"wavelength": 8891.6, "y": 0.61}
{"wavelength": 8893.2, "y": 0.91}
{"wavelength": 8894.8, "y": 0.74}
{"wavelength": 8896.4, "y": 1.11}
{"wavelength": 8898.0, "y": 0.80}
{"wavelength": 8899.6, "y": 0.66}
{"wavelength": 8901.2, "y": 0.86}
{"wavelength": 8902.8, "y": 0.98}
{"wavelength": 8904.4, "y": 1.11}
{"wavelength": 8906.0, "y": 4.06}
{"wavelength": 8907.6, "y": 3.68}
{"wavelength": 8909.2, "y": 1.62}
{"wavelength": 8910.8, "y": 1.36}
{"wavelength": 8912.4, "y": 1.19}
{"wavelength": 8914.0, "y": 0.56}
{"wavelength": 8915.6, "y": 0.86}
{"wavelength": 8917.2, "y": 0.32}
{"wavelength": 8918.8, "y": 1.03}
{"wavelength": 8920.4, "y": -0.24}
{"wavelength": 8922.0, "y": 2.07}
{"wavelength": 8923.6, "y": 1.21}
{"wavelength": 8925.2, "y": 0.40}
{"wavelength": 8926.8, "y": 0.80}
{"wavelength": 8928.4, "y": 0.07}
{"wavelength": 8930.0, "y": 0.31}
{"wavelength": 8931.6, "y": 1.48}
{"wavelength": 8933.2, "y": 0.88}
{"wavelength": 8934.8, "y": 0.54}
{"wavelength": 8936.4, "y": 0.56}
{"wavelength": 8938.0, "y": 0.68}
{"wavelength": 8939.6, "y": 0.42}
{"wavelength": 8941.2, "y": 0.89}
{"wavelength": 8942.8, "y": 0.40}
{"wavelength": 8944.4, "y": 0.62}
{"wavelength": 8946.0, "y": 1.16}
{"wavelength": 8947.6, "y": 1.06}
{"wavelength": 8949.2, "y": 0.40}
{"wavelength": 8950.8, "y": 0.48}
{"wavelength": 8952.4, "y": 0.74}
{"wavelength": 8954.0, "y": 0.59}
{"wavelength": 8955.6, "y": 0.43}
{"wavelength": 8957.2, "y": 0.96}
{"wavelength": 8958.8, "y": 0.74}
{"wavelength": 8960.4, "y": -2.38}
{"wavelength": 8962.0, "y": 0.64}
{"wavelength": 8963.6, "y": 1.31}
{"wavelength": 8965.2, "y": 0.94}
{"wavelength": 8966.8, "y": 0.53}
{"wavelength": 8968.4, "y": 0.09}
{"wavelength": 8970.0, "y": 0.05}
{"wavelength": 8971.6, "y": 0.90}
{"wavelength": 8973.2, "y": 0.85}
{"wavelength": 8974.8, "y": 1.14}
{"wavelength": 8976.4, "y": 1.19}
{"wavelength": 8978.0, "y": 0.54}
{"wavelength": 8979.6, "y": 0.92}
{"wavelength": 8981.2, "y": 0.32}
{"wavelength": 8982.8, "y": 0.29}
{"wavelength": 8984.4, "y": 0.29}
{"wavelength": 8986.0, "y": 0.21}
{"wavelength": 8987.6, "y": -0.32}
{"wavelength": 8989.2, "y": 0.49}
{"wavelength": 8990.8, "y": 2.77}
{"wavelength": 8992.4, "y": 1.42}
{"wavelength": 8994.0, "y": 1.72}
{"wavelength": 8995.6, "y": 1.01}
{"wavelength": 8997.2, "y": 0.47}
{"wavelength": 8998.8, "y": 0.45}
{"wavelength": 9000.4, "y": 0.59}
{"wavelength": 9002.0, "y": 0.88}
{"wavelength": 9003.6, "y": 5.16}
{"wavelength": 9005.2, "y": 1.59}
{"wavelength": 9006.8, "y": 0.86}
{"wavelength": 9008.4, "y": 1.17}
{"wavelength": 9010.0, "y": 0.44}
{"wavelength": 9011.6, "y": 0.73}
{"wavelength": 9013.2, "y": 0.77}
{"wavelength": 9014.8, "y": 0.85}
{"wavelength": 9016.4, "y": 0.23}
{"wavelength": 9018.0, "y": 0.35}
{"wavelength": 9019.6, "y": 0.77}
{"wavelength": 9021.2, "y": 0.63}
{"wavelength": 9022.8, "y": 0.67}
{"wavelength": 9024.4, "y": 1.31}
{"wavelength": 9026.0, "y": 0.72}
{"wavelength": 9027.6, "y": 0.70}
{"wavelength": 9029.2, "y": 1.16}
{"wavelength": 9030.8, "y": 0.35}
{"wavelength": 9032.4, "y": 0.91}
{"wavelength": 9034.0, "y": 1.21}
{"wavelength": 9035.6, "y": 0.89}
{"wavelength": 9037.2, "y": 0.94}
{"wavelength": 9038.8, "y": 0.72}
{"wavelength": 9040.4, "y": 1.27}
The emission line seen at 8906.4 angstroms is H-beta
